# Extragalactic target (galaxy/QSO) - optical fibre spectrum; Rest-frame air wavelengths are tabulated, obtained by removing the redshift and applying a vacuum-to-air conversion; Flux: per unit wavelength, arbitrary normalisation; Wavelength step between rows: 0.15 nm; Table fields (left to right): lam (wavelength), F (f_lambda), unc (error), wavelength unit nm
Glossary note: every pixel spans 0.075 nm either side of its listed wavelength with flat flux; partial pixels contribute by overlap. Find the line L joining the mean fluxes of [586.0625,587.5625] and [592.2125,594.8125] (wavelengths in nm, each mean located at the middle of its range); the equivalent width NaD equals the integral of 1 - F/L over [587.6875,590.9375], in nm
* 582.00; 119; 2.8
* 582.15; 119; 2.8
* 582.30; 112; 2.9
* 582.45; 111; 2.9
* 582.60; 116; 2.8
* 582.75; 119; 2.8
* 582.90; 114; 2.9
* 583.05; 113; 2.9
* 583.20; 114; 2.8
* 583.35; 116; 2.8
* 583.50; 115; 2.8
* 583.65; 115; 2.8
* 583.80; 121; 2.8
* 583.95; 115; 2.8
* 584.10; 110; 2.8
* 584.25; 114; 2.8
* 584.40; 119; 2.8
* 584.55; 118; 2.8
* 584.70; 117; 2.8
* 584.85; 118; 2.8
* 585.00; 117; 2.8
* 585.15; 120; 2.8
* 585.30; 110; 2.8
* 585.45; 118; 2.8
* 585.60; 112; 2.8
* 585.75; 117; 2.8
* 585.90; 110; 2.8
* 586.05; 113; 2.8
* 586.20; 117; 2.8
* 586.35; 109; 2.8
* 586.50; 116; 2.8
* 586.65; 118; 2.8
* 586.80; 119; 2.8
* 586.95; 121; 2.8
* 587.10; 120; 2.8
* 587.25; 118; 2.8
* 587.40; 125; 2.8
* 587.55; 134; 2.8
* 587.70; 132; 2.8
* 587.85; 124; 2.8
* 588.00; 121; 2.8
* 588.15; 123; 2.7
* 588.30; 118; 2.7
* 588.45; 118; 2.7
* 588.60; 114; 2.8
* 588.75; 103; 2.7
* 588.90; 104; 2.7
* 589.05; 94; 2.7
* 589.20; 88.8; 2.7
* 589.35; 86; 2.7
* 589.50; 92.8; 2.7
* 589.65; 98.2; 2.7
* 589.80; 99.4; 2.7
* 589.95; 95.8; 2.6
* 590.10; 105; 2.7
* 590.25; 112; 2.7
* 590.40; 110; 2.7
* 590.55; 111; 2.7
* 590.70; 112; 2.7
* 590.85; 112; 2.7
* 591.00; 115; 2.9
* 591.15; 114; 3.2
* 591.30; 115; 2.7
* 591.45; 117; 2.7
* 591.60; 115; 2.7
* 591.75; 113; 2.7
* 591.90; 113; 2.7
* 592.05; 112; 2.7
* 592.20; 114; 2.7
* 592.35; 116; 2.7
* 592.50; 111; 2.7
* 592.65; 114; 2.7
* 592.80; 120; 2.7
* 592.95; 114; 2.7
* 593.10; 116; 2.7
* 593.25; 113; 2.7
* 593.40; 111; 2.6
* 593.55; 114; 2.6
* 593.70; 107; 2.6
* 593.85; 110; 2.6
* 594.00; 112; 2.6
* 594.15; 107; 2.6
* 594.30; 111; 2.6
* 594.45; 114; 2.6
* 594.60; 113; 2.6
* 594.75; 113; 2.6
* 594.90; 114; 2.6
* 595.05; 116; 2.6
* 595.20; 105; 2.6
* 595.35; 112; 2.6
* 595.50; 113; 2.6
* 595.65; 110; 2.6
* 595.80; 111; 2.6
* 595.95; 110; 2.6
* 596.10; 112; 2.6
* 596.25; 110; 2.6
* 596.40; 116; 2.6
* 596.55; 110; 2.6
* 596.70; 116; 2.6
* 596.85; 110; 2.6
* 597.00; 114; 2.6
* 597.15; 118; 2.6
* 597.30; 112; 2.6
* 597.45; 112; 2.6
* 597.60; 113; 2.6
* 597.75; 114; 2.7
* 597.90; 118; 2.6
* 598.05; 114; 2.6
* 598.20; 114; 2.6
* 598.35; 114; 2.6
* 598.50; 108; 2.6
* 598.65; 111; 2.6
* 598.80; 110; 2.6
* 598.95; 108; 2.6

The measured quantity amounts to 0.25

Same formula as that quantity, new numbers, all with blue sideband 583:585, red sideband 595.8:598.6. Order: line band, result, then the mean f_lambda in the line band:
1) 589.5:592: 0.110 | 109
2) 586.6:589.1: -0.070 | 118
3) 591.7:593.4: -0.001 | 114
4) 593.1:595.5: 0.041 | 112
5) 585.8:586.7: 0.012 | 114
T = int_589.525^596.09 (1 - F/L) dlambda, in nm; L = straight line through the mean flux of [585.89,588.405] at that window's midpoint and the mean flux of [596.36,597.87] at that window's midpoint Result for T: 0.29 nm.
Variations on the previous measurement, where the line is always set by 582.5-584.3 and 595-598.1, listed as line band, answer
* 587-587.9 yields -0.09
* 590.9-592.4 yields -0.01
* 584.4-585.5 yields -0.02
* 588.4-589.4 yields 0.11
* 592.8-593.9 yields 0.00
